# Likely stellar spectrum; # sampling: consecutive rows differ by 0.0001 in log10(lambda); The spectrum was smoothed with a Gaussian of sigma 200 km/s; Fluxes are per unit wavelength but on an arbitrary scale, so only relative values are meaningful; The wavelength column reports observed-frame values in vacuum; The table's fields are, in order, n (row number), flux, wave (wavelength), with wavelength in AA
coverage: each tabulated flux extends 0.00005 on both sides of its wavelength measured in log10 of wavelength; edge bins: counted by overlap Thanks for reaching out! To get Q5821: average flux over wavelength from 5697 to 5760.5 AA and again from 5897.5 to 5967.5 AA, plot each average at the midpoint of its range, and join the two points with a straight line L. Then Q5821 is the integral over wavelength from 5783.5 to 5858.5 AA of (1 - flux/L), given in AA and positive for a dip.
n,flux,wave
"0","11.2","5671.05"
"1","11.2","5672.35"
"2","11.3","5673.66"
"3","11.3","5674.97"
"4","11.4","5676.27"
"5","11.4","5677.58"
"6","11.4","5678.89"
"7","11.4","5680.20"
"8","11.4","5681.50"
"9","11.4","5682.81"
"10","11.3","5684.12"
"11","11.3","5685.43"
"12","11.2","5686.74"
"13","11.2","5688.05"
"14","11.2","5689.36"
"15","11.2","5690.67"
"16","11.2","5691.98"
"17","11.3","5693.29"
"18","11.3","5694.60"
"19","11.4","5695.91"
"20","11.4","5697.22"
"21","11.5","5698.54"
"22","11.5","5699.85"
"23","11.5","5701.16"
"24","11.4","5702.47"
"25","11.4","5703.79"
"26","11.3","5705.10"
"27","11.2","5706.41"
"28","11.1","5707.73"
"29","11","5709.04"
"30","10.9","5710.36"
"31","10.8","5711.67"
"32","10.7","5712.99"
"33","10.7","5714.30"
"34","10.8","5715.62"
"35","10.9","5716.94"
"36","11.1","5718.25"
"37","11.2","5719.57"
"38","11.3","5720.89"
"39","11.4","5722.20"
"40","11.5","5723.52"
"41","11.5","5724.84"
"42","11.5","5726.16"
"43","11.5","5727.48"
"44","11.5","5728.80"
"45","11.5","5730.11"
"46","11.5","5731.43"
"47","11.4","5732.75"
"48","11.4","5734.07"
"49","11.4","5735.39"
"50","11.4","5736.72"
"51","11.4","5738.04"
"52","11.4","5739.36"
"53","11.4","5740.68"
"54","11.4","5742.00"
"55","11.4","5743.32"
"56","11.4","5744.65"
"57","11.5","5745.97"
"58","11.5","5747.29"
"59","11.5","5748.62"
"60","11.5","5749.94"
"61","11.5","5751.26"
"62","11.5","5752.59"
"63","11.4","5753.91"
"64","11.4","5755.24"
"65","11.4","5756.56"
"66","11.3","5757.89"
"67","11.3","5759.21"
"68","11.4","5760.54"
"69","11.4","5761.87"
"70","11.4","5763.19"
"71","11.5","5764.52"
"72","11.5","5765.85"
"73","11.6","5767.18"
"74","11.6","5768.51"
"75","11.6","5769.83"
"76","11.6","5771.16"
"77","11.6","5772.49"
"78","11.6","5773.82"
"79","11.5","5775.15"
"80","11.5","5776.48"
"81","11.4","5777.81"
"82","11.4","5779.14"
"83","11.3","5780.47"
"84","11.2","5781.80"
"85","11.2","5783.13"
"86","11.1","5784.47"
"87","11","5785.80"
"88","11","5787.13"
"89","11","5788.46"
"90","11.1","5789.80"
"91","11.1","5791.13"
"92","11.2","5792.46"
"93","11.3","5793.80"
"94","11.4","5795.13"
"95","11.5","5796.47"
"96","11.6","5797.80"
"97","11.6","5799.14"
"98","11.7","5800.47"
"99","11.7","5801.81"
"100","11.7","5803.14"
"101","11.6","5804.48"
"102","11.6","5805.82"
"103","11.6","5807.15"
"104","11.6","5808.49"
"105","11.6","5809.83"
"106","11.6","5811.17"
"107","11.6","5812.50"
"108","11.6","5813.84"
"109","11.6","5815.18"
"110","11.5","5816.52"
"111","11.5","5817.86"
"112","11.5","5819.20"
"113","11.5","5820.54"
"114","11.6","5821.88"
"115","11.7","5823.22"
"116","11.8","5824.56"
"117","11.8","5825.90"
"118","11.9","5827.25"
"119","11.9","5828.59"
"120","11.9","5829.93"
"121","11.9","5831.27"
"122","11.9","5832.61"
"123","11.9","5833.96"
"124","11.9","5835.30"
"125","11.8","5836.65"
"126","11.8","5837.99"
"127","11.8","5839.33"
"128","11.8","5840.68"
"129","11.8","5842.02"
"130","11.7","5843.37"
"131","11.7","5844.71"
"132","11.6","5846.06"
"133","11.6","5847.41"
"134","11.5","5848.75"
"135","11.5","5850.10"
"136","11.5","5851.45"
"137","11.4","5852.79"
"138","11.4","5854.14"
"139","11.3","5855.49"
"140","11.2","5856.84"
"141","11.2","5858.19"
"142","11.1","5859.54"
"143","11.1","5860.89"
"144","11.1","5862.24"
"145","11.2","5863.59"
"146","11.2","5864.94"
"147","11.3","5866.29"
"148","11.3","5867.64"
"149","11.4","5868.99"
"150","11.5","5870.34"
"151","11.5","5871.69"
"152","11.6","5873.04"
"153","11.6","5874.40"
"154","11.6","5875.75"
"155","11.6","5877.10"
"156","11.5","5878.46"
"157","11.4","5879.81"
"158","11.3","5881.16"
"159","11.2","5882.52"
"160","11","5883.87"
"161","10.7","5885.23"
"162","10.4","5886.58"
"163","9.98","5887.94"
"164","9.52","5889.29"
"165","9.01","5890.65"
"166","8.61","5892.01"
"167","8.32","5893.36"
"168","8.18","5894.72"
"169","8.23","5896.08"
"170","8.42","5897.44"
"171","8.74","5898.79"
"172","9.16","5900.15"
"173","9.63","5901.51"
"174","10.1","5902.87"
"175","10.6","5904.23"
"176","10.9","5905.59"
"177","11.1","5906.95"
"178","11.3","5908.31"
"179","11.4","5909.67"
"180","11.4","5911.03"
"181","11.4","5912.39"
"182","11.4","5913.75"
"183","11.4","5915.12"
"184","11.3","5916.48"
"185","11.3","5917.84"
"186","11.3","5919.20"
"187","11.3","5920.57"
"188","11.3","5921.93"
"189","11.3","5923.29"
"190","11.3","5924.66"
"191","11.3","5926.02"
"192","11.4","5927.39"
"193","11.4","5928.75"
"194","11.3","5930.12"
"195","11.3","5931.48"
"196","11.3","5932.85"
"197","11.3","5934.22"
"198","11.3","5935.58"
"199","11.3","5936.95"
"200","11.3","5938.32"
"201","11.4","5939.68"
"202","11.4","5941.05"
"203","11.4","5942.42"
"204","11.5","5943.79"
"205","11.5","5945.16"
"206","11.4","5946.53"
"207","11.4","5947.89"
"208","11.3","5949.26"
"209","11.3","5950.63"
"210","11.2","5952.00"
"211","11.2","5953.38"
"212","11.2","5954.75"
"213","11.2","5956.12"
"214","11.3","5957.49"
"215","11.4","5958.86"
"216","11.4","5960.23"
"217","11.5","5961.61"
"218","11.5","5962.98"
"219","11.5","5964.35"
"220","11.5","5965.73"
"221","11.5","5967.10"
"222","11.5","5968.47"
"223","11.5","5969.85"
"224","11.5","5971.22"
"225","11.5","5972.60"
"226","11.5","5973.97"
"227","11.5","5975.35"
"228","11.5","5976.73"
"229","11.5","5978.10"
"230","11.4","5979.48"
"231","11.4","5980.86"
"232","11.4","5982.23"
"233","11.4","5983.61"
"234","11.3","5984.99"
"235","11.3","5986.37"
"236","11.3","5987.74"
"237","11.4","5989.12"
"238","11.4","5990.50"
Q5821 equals -2.1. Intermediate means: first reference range 11.3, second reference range 11.1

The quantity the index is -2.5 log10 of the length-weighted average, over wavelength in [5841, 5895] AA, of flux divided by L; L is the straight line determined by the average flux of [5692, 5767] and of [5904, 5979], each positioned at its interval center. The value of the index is 0.032 mag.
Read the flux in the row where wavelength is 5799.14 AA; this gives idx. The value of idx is 11.6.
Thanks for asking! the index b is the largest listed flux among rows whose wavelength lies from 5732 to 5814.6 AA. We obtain 11.7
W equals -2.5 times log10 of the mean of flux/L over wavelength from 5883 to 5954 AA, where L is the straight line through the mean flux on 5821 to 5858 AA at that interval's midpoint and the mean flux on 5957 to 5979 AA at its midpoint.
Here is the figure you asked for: 0.079 mag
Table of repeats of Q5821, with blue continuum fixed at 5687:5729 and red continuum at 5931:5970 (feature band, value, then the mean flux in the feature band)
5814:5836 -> -0.9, 11.7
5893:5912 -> 2.5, 9.87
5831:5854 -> -0.8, 11.7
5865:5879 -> -0.2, 11.5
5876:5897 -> 2.3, 10.1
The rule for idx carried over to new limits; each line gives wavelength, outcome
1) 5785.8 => 11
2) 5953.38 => 11.2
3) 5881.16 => 11.3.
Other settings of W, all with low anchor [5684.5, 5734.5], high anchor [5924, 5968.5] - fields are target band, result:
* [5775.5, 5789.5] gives 0.01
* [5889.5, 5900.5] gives 0.30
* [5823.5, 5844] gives -0.05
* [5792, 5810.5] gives -0.02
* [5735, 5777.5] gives -0.02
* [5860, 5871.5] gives 0.00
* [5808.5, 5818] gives -0.03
